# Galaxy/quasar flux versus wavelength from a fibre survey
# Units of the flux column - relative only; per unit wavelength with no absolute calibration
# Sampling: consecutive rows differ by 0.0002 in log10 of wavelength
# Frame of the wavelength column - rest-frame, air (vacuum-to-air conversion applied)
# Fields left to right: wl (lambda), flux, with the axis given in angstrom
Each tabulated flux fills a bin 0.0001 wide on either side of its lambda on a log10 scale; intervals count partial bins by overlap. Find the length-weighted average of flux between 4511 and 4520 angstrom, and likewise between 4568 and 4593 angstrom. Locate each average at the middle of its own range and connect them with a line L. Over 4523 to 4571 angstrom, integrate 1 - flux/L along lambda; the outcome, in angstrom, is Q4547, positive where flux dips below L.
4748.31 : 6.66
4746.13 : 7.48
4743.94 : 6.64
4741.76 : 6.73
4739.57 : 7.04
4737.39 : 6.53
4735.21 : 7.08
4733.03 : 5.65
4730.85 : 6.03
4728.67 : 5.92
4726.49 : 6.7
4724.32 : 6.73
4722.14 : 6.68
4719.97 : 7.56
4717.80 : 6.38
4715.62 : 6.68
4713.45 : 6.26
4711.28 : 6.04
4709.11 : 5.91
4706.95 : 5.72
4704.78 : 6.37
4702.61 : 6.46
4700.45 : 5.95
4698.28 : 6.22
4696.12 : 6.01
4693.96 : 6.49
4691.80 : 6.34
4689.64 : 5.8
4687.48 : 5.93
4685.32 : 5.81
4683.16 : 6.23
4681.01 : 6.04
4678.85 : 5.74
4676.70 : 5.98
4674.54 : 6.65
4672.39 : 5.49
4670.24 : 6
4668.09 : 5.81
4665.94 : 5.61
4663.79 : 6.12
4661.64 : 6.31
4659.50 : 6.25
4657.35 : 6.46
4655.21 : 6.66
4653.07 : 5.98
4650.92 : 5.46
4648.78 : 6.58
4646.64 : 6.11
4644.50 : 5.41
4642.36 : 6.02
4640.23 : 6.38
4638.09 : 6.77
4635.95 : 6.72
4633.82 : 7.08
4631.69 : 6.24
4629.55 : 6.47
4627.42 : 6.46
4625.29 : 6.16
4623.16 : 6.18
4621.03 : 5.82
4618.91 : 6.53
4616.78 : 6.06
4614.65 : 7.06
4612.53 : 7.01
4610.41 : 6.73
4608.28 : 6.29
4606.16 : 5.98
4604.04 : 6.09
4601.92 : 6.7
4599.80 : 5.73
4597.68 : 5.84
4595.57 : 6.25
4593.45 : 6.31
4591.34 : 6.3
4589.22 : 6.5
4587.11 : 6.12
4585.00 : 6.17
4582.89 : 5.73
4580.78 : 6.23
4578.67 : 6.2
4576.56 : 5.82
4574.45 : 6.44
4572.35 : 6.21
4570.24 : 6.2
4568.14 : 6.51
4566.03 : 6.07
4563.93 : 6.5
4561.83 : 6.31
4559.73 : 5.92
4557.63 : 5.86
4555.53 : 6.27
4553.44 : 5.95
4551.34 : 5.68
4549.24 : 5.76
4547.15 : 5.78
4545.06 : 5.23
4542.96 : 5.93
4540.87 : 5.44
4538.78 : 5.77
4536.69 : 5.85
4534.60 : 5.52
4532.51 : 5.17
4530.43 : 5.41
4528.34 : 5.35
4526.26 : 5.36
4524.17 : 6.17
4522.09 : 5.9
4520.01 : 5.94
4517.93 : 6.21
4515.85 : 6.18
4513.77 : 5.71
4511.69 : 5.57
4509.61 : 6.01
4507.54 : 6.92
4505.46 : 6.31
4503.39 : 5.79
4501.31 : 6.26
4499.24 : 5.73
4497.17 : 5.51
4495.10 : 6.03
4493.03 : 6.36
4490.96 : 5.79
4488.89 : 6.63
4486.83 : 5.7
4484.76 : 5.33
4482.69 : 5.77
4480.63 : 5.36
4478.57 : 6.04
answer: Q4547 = 1.9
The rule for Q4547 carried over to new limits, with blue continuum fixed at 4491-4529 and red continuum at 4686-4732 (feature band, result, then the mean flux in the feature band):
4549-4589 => -0.38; 6.12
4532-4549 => 1.15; 5.61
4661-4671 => 0.43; 5.95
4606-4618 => -0.85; 6.56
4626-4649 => -0.75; 6.37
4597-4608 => 0.04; 6.09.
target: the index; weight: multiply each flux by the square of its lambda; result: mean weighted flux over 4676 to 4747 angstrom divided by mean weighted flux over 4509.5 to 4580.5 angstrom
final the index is 1.16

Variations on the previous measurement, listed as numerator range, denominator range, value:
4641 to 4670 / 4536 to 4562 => 1.09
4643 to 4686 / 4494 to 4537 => 1.10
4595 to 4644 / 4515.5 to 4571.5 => 1.12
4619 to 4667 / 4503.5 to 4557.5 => 1.13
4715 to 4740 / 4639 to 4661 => 1.11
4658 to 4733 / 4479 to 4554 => 1.15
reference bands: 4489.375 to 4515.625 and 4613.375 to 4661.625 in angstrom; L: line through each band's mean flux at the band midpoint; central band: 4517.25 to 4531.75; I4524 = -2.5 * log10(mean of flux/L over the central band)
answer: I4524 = 0.06 mag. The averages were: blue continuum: 6.02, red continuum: 6.32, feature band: 5.74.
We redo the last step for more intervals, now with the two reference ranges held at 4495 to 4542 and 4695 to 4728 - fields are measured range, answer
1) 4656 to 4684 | 0.03 mag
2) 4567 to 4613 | -0.04 mag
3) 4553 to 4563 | -0.03 mag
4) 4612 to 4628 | -0.05 mag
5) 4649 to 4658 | 0.01 mag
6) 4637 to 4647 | 0.01 mag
